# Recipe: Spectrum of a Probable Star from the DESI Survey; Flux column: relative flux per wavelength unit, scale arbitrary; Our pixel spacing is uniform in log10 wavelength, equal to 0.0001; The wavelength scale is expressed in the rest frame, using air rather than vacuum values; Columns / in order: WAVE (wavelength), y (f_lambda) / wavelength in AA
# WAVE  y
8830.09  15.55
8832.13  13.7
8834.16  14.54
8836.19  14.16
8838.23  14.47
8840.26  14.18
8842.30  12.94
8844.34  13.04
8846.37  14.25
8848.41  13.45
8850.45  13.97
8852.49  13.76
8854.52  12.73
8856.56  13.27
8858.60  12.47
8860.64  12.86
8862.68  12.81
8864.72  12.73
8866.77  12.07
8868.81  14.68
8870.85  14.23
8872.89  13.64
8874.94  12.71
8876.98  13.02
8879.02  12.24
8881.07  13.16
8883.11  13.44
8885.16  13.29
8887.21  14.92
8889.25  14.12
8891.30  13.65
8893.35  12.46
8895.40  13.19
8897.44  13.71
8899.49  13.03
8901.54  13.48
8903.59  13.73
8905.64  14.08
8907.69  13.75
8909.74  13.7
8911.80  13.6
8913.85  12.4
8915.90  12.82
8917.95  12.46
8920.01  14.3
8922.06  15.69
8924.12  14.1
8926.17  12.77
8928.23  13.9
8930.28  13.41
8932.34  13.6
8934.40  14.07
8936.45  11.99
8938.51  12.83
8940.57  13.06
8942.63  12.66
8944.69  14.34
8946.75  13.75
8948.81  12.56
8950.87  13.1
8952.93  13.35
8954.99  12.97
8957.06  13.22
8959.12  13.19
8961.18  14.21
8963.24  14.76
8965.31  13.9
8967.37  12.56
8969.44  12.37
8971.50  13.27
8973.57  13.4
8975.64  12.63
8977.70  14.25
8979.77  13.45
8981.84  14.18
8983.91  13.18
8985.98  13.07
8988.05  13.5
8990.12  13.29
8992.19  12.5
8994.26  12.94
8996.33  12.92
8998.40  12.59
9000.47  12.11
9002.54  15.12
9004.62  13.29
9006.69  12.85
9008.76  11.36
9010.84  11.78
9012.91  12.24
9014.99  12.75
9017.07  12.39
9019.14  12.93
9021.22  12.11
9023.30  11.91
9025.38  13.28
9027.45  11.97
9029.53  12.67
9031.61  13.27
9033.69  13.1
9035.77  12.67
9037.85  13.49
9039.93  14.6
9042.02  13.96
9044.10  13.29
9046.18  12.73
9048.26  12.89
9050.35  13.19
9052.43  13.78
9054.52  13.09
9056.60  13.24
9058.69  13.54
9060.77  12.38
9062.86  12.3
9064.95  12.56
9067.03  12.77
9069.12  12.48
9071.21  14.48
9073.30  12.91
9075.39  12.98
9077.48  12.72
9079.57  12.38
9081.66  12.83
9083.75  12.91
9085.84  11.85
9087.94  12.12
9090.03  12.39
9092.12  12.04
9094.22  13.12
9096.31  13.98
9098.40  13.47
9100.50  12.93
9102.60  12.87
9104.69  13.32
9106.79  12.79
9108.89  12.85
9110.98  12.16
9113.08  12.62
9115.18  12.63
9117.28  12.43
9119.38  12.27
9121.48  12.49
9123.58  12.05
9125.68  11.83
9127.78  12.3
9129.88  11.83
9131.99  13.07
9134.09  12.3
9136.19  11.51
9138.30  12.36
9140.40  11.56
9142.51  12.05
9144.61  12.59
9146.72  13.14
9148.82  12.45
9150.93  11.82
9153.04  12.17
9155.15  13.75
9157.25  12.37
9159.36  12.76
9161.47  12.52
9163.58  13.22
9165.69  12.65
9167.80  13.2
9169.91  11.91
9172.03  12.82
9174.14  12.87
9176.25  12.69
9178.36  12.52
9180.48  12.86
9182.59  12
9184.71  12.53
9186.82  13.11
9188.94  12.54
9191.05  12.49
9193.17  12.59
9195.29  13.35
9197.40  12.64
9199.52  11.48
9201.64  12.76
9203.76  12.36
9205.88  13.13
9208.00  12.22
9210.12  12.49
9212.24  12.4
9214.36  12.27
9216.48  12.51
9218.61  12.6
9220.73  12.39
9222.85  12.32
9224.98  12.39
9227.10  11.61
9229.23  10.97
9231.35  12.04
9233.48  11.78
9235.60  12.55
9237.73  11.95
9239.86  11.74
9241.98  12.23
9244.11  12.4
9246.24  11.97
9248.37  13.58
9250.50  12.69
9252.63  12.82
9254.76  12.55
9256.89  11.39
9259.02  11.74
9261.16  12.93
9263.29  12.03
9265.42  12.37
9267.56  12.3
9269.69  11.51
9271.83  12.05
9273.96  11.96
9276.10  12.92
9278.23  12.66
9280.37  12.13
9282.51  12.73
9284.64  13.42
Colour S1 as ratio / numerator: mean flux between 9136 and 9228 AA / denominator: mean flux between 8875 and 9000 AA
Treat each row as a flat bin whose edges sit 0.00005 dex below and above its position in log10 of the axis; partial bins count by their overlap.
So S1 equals 0.9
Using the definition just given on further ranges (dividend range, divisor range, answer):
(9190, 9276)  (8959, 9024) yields 0.94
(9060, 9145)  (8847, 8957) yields 0.94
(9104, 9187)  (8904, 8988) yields 0.93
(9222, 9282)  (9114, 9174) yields 0.98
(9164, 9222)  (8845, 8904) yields 0.94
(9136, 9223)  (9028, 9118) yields 0.97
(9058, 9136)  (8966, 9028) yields 0.98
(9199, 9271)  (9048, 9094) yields 0.96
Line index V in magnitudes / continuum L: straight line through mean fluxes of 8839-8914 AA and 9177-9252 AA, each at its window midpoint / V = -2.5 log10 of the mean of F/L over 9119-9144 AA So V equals 0.043 mag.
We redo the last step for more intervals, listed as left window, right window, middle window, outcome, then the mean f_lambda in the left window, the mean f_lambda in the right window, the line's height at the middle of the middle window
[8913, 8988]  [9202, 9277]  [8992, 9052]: 0.02 mag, 13.4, 12.3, 13.1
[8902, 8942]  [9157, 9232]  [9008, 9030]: 0.07 mag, 13.5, 12.5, 13.1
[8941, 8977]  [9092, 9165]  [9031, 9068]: -0.02 mag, 13.3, 12.6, 12.9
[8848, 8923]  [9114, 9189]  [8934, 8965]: -0.01 mag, 13.4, 12.5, 13.2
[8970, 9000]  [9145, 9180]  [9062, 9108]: 0.01 mag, 13.2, 12.7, 12.9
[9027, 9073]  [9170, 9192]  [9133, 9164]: 0.03 mag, 13.1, 12.6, 12.7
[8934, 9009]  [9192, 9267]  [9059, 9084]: 0.00 mag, 13.2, 12.3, 12.9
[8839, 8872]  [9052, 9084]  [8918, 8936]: -0.05 mag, 13.4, 12.9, 13.2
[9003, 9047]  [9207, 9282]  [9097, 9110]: -0.04 mag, 12.8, 12.2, 12.6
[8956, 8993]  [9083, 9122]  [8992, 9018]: 0.04 mag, 13.4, 12.7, 13.2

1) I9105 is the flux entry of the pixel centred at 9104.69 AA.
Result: 13.32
